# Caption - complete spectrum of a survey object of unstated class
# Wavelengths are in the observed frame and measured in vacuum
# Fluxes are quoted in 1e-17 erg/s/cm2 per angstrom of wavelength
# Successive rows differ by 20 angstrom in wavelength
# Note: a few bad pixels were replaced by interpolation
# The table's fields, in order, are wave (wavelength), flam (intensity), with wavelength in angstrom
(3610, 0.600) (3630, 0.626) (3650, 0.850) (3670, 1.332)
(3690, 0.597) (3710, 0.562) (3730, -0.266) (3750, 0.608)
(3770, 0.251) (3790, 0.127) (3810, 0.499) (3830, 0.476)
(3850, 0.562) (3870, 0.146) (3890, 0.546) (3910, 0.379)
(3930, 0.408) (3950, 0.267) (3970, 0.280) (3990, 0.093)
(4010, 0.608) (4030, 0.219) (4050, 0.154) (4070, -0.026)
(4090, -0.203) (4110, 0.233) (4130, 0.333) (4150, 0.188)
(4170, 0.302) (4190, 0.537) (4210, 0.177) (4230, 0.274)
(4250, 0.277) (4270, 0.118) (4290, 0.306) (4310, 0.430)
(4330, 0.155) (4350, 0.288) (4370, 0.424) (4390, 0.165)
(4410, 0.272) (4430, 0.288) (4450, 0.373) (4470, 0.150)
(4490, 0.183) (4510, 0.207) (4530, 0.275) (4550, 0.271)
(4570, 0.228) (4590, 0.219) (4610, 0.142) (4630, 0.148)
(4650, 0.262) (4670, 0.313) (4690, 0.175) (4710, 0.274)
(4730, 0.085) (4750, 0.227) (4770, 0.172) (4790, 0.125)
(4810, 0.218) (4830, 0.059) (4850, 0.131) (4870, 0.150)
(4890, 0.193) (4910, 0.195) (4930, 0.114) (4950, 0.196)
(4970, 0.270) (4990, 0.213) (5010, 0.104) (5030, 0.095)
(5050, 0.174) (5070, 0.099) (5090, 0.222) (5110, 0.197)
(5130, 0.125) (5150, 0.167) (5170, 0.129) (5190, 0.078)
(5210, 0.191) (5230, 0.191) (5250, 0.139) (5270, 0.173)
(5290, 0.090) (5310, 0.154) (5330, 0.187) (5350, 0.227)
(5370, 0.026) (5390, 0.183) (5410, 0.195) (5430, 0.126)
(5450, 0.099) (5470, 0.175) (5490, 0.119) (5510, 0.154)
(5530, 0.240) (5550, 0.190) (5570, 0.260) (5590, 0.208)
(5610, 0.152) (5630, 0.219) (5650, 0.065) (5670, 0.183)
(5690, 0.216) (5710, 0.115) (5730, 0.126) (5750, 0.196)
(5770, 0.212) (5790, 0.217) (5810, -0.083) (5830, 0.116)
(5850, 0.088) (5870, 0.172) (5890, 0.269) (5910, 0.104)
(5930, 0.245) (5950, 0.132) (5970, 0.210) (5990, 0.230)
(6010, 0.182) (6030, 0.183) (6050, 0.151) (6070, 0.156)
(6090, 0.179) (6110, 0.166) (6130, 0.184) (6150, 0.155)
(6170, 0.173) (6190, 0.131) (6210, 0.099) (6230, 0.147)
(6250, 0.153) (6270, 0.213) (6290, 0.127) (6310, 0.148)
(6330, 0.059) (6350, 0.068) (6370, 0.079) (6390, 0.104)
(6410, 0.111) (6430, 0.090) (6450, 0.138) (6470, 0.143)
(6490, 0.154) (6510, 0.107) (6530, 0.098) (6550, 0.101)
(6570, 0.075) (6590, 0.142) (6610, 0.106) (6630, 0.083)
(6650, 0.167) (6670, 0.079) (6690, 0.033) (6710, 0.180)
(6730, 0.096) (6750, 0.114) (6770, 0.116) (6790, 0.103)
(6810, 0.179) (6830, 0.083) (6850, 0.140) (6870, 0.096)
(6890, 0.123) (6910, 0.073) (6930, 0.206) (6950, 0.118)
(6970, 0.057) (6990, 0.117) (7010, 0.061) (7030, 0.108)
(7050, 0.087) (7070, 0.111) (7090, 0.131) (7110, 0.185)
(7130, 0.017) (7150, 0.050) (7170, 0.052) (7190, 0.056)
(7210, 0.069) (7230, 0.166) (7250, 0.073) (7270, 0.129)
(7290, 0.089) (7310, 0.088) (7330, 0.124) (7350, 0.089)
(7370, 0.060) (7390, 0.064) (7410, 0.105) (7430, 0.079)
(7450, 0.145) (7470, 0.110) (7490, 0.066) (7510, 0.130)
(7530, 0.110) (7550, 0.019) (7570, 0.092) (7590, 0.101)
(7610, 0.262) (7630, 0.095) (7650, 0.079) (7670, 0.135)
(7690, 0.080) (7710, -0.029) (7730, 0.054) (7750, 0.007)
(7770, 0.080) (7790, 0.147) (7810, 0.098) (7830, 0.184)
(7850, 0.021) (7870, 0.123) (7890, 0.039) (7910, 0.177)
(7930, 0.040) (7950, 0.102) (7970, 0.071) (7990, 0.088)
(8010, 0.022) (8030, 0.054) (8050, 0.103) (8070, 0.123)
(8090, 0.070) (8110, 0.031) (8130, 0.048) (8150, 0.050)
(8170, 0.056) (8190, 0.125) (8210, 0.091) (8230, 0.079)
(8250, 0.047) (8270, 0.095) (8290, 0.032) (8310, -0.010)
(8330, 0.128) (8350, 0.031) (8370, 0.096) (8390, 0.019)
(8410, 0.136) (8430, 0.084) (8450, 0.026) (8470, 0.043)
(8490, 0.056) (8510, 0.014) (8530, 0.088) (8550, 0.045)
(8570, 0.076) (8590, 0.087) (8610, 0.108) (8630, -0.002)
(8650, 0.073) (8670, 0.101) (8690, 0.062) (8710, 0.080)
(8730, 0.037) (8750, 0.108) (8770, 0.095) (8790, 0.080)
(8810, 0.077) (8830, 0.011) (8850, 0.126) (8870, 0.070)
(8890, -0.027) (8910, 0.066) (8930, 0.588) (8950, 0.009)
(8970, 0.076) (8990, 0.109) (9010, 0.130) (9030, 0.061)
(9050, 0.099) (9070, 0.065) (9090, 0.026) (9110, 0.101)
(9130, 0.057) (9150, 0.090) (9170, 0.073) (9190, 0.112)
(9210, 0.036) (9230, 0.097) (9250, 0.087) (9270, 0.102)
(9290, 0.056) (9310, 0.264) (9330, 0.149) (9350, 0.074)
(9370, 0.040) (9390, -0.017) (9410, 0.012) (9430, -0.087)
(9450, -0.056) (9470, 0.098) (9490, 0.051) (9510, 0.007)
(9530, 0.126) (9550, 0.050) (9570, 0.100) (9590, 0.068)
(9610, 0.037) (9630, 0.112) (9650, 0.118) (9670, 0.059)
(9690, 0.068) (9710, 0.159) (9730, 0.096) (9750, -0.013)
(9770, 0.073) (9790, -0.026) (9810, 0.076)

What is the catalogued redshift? 1.40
